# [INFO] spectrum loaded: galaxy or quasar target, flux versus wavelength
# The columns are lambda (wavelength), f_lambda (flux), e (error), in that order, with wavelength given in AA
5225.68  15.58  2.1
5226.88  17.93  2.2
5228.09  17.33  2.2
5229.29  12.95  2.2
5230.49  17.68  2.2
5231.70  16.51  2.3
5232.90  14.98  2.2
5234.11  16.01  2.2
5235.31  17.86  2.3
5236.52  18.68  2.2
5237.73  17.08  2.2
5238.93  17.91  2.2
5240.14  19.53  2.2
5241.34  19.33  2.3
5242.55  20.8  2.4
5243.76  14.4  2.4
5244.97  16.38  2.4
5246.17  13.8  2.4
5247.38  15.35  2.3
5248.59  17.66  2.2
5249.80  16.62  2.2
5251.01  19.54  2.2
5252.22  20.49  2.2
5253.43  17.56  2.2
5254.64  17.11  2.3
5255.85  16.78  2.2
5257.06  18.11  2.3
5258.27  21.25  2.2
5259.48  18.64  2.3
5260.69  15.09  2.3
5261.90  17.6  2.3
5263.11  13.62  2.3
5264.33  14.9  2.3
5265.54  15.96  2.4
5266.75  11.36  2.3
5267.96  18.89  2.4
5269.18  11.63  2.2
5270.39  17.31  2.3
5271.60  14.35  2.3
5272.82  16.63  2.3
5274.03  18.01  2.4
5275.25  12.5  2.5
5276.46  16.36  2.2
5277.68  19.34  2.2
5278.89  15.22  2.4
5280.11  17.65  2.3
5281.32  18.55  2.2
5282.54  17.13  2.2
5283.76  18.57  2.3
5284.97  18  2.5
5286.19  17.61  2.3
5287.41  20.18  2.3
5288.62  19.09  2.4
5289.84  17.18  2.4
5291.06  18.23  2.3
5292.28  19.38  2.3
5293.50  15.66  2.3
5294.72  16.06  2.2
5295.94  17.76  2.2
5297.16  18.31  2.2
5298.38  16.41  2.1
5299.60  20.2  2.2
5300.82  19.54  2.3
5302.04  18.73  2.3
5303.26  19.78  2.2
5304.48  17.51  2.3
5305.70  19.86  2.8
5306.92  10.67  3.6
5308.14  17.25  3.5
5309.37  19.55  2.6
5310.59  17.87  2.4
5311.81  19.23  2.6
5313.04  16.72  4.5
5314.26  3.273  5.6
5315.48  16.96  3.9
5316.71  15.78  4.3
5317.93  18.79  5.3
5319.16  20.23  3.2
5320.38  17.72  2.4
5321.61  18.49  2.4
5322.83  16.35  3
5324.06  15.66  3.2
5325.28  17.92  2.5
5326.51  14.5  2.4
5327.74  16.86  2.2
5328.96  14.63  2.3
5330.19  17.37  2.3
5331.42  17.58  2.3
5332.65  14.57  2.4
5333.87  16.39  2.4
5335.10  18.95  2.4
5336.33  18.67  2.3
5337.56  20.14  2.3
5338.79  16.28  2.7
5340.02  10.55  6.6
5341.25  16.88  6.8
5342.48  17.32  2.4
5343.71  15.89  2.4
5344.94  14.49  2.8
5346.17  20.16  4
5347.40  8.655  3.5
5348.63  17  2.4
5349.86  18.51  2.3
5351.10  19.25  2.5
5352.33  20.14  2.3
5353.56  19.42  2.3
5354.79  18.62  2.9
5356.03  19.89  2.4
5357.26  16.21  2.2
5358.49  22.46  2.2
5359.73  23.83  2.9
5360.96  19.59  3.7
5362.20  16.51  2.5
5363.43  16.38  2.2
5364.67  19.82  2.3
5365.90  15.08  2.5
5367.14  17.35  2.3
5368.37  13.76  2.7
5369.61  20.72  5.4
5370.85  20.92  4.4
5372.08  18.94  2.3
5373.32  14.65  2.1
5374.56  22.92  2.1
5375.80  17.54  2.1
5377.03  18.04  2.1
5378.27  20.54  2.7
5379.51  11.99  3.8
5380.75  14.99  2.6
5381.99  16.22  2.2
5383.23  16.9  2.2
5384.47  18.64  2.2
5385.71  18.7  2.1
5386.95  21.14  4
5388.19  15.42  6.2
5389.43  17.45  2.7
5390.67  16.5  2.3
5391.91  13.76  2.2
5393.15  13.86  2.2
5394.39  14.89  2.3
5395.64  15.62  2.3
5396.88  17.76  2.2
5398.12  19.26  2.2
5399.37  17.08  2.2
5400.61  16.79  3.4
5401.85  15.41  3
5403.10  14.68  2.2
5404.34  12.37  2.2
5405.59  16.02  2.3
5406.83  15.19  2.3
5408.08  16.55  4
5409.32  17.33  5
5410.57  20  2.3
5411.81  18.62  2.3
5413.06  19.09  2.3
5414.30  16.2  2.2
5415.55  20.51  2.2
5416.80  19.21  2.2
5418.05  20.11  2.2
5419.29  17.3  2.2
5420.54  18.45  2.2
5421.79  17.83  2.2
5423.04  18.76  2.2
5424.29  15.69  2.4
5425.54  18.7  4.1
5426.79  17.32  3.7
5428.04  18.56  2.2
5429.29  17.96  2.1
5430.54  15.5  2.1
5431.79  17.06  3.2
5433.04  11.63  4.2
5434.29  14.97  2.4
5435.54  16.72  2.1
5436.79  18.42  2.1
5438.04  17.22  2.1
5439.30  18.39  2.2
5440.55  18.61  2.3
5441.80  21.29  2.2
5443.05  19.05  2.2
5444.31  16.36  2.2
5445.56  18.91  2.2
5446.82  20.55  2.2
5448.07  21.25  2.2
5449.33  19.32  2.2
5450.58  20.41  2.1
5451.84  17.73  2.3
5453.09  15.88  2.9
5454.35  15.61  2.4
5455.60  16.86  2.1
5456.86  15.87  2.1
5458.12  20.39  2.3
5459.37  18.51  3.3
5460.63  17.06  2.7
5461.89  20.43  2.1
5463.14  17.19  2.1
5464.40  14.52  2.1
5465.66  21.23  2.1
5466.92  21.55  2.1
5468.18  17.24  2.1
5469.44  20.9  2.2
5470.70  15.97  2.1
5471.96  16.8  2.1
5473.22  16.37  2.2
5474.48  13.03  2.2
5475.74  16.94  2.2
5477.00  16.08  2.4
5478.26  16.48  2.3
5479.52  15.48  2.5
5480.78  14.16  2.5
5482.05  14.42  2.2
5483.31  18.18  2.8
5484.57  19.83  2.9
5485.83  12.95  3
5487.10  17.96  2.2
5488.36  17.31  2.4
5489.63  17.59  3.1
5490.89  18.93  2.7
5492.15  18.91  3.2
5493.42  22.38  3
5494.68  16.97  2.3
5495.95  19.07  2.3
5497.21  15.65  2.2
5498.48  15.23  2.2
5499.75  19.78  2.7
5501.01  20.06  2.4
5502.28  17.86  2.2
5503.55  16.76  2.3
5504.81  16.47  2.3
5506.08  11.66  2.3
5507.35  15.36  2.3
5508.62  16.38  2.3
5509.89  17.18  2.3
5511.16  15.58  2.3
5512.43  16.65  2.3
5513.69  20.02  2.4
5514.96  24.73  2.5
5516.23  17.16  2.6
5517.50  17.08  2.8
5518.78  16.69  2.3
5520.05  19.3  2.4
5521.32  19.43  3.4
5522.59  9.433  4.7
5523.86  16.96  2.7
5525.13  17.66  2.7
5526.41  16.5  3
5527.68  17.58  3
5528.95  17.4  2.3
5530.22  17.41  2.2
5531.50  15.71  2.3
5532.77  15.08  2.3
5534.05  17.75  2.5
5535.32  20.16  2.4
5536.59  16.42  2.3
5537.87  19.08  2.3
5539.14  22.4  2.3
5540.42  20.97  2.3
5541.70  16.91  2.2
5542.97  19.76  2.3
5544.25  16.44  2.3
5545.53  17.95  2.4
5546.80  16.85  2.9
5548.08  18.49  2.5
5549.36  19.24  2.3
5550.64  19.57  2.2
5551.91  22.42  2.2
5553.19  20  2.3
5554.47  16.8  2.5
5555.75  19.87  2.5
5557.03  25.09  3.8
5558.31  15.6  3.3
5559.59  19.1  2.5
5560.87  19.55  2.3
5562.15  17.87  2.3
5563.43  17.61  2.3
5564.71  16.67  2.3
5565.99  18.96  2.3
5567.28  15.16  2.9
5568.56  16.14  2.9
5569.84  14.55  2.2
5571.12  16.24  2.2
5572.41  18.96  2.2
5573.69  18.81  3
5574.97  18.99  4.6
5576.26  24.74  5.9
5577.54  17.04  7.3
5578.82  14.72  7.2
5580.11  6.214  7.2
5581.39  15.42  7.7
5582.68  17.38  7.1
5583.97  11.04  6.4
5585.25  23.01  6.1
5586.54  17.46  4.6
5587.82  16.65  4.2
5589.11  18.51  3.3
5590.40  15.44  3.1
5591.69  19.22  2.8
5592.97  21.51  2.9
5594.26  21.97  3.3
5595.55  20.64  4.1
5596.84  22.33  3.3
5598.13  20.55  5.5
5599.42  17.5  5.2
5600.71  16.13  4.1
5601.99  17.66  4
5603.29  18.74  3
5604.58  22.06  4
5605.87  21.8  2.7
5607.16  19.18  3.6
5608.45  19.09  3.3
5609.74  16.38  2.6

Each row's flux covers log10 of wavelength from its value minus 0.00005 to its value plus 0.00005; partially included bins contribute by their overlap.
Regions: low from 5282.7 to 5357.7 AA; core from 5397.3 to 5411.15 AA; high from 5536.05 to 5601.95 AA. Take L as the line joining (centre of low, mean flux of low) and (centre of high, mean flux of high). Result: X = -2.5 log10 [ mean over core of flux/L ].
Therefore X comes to 0.072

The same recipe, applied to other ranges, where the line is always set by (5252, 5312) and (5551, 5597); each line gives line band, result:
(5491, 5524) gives 0.027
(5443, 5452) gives -0.091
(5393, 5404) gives 0.092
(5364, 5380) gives -0.024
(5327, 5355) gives 0.036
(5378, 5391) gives 0.031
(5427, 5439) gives 0.073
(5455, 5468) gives -0.034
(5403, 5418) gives 0.017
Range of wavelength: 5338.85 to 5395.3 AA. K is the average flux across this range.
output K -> 17.4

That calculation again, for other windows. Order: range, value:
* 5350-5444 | 17.6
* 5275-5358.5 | 17.2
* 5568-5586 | 16.7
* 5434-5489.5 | 17.6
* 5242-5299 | 17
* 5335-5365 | 17.8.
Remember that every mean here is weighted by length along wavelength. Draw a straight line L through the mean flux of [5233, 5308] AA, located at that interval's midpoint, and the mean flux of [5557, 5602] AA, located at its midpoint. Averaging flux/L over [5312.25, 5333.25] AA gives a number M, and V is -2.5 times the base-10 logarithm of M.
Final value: 0.08 mag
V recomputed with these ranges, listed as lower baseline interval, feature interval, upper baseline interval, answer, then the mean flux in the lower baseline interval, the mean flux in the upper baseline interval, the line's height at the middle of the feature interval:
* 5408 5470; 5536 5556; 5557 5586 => -0.094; 18.1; 17.2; 17.4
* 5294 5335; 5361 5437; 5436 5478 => 0.027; 16.9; 18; 17.6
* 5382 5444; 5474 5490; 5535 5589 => 0.090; 17.2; 18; 17.6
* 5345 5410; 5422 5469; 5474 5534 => -0.047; 17.3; 17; 17.2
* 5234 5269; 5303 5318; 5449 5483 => 0.060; 17.1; 17.3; 17.2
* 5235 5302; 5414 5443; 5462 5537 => -0.029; 17.3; 17.2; 17.2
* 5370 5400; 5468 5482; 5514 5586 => 0.088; 17.3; 17.8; 17.6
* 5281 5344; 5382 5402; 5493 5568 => 0.038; 17.2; 17.9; 17.4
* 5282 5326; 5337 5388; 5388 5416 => -0.052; 17.4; 16.5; 16.9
